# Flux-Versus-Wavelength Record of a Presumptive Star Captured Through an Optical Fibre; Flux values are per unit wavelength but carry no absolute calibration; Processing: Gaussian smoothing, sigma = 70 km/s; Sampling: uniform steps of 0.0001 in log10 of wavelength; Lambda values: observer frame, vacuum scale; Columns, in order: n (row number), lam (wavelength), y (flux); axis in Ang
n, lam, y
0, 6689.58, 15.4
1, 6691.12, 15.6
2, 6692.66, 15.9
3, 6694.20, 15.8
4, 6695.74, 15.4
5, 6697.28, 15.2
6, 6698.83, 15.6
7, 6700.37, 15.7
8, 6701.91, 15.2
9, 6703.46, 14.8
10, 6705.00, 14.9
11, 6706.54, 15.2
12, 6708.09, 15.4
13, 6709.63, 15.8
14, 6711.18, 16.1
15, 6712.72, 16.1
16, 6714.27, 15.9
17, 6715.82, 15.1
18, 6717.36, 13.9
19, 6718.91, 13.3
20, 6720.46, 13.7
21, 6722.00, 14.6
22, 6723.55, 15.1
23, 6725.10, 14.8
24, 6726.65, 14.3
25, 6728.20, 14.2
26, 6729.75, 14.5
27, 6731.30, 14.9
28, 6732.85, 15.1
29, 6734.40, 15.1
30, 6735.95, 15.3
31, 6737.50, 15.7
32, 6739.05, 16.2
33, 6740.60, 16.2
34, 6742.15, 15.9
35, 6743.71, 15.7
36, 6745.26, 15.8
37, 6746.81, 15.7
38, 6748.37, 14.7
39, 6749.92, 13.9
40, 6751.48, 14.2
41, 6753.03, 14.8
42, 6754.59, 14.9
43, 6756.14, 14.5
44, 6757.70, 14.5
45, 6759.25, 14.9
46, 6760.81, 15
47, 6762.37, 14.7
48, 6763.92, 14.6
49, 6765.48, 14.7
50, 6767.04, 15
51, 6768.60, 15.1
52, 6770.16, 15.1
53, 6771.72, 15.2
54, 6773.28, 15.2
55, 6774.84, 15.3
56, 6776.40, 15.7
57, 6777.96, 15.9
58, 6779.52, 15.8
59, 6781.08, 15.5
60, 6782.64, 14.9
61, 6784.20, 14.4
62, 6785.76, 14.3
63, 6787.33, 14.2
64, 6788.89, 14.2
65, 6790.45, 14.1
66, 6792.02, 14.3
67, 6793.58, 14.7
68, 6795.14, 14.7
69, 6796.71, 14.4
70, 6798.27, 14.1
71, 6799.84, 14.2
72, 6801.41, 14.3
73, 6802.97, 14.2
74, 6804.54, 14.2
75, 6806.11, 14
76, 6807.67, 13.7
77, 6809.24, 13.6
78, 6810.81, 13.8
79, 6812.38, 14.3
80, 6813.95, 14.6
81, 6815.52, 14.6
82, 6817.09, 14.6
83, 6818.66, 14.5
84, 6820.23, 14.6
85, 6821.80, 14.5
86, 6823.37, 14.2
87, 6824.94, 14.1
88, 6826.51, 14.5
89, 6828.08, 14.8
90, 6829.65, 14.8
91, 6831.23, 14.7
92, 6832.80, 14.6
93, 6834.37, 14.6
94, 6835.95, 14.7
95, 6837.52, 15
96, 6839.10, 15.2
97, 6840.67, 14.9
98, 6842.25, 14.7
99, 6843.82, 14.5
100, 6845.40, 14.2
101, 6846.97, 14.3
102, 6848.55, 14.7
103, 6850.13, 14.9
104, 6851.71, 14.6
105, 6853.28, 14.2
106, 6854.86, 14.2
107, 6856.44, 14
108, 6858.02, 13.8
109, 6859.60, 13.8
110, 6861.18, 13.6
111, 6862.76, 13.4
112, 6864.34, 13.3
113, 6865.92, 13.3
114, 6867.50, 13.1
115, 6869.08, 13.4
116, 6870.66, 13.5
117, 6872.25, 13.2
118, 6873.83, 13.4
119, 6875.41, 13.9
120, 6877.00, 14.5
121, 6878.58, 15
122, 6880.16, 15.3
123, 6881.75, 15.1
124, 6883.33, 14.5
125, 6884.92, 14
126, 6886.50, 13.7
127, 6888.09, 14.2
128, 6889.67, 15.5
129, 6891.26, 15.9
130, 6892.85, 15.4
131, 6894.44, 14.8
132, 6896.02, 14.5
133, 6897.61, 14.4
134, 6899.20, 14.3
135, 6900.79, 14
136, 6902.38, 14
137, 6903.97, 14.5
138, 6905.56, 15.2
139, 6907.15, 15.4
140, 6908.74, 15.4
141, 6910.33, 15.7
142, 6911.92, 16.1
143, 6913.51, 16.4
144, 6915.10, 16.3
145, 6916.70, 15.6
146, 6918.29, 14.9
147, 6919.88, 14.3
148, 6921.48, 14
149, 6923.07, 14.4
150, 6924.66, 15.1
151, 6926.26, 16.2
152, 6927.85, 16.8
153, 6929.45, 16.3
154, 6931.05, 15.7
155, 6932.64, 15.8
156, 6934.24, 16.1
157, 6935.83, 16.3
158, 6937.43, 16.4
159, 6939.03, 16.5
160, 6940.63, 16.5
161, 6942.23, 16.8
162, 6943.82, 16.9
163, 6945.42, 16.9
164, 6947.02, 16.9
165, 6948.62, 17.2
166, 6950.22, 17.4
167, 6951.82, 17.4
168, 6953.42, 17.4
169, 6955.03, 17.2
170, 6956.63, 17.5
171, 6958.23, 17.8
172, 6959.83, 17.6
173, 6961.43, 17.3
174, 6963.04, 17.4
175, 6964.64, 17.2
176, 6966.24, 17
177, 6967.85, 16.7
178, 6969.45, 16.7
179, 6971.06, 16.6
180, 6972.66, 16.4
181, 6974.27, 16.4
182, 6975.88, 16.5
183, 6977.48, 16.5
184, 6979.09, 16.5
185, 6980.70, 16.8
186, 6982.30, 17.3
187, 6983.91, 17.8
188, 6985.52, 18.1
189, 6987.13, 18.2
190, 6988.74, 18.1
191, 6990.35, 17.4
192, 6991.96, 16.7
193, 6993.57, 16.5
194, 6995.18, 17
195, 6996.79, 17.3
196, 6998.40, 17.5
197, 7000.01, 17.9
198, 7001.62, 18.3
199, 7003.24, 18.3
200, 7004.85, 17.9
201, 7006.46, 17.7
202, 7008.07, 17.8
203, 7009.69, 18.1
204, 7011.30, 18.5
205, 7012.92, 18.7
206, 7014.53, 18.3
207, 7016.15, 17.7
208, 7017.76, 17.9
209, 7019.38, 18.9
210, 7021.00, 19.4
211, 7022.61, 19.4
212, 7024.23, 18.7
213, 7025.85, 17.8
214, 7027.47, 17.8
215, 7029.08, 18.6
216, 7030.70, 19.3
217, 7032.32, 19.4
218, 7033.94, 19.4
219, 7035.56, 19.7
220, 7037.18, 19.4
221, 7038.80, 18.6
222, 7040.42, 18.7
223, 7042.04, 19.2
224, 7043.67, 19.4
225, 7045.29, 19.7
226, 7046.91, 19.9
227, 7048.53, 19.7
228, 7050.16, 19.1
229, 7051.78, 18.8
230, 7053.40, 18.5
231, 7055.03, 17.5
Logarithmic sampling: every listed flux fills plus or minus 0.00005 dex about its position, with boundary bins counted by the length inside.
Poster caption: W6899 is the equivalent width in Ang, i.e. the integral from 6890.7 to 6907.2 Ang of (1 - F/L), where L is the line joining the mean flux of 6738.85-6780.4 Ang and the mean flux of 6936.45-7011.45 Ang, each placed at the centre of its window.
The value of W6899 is 1.8 Ang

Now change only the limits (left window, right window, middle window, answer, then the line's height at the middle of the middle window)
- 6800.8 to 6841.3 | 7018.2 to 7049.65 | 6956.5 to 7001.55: 1.8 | 17.9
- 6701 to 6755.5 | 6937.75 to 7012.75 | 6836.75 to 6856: 1.8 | 16.1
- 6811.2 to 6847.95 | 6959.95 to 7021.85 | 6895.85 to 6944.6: 2.1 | 16.2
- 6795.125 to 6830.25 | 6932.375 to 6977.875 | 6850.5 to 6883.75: 2.9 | 15.3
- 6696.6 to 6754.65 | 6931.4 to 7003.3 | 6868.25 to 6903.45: 4.3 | 16.4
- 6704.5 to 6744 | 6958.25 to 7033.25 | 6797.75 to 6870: 8.5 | 16.2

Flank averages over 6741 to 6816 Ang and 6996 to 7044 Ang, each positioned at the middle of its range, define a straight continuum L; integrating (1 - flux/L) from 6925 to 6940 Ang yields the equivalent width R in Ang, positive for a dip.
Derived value 0.8 Ang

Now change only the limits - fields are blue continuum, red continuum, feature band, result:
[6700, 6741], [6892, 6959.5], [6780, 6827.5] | 3.2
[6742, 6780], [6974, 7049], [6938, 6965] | 0.4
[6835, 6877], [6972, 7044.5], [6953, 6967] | -0.5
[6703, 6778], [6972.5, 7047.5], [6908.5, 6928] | 1.9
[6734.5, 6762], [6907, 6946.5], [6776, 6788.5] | 0.2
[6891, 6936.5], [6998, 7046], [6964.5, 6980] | 0.4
